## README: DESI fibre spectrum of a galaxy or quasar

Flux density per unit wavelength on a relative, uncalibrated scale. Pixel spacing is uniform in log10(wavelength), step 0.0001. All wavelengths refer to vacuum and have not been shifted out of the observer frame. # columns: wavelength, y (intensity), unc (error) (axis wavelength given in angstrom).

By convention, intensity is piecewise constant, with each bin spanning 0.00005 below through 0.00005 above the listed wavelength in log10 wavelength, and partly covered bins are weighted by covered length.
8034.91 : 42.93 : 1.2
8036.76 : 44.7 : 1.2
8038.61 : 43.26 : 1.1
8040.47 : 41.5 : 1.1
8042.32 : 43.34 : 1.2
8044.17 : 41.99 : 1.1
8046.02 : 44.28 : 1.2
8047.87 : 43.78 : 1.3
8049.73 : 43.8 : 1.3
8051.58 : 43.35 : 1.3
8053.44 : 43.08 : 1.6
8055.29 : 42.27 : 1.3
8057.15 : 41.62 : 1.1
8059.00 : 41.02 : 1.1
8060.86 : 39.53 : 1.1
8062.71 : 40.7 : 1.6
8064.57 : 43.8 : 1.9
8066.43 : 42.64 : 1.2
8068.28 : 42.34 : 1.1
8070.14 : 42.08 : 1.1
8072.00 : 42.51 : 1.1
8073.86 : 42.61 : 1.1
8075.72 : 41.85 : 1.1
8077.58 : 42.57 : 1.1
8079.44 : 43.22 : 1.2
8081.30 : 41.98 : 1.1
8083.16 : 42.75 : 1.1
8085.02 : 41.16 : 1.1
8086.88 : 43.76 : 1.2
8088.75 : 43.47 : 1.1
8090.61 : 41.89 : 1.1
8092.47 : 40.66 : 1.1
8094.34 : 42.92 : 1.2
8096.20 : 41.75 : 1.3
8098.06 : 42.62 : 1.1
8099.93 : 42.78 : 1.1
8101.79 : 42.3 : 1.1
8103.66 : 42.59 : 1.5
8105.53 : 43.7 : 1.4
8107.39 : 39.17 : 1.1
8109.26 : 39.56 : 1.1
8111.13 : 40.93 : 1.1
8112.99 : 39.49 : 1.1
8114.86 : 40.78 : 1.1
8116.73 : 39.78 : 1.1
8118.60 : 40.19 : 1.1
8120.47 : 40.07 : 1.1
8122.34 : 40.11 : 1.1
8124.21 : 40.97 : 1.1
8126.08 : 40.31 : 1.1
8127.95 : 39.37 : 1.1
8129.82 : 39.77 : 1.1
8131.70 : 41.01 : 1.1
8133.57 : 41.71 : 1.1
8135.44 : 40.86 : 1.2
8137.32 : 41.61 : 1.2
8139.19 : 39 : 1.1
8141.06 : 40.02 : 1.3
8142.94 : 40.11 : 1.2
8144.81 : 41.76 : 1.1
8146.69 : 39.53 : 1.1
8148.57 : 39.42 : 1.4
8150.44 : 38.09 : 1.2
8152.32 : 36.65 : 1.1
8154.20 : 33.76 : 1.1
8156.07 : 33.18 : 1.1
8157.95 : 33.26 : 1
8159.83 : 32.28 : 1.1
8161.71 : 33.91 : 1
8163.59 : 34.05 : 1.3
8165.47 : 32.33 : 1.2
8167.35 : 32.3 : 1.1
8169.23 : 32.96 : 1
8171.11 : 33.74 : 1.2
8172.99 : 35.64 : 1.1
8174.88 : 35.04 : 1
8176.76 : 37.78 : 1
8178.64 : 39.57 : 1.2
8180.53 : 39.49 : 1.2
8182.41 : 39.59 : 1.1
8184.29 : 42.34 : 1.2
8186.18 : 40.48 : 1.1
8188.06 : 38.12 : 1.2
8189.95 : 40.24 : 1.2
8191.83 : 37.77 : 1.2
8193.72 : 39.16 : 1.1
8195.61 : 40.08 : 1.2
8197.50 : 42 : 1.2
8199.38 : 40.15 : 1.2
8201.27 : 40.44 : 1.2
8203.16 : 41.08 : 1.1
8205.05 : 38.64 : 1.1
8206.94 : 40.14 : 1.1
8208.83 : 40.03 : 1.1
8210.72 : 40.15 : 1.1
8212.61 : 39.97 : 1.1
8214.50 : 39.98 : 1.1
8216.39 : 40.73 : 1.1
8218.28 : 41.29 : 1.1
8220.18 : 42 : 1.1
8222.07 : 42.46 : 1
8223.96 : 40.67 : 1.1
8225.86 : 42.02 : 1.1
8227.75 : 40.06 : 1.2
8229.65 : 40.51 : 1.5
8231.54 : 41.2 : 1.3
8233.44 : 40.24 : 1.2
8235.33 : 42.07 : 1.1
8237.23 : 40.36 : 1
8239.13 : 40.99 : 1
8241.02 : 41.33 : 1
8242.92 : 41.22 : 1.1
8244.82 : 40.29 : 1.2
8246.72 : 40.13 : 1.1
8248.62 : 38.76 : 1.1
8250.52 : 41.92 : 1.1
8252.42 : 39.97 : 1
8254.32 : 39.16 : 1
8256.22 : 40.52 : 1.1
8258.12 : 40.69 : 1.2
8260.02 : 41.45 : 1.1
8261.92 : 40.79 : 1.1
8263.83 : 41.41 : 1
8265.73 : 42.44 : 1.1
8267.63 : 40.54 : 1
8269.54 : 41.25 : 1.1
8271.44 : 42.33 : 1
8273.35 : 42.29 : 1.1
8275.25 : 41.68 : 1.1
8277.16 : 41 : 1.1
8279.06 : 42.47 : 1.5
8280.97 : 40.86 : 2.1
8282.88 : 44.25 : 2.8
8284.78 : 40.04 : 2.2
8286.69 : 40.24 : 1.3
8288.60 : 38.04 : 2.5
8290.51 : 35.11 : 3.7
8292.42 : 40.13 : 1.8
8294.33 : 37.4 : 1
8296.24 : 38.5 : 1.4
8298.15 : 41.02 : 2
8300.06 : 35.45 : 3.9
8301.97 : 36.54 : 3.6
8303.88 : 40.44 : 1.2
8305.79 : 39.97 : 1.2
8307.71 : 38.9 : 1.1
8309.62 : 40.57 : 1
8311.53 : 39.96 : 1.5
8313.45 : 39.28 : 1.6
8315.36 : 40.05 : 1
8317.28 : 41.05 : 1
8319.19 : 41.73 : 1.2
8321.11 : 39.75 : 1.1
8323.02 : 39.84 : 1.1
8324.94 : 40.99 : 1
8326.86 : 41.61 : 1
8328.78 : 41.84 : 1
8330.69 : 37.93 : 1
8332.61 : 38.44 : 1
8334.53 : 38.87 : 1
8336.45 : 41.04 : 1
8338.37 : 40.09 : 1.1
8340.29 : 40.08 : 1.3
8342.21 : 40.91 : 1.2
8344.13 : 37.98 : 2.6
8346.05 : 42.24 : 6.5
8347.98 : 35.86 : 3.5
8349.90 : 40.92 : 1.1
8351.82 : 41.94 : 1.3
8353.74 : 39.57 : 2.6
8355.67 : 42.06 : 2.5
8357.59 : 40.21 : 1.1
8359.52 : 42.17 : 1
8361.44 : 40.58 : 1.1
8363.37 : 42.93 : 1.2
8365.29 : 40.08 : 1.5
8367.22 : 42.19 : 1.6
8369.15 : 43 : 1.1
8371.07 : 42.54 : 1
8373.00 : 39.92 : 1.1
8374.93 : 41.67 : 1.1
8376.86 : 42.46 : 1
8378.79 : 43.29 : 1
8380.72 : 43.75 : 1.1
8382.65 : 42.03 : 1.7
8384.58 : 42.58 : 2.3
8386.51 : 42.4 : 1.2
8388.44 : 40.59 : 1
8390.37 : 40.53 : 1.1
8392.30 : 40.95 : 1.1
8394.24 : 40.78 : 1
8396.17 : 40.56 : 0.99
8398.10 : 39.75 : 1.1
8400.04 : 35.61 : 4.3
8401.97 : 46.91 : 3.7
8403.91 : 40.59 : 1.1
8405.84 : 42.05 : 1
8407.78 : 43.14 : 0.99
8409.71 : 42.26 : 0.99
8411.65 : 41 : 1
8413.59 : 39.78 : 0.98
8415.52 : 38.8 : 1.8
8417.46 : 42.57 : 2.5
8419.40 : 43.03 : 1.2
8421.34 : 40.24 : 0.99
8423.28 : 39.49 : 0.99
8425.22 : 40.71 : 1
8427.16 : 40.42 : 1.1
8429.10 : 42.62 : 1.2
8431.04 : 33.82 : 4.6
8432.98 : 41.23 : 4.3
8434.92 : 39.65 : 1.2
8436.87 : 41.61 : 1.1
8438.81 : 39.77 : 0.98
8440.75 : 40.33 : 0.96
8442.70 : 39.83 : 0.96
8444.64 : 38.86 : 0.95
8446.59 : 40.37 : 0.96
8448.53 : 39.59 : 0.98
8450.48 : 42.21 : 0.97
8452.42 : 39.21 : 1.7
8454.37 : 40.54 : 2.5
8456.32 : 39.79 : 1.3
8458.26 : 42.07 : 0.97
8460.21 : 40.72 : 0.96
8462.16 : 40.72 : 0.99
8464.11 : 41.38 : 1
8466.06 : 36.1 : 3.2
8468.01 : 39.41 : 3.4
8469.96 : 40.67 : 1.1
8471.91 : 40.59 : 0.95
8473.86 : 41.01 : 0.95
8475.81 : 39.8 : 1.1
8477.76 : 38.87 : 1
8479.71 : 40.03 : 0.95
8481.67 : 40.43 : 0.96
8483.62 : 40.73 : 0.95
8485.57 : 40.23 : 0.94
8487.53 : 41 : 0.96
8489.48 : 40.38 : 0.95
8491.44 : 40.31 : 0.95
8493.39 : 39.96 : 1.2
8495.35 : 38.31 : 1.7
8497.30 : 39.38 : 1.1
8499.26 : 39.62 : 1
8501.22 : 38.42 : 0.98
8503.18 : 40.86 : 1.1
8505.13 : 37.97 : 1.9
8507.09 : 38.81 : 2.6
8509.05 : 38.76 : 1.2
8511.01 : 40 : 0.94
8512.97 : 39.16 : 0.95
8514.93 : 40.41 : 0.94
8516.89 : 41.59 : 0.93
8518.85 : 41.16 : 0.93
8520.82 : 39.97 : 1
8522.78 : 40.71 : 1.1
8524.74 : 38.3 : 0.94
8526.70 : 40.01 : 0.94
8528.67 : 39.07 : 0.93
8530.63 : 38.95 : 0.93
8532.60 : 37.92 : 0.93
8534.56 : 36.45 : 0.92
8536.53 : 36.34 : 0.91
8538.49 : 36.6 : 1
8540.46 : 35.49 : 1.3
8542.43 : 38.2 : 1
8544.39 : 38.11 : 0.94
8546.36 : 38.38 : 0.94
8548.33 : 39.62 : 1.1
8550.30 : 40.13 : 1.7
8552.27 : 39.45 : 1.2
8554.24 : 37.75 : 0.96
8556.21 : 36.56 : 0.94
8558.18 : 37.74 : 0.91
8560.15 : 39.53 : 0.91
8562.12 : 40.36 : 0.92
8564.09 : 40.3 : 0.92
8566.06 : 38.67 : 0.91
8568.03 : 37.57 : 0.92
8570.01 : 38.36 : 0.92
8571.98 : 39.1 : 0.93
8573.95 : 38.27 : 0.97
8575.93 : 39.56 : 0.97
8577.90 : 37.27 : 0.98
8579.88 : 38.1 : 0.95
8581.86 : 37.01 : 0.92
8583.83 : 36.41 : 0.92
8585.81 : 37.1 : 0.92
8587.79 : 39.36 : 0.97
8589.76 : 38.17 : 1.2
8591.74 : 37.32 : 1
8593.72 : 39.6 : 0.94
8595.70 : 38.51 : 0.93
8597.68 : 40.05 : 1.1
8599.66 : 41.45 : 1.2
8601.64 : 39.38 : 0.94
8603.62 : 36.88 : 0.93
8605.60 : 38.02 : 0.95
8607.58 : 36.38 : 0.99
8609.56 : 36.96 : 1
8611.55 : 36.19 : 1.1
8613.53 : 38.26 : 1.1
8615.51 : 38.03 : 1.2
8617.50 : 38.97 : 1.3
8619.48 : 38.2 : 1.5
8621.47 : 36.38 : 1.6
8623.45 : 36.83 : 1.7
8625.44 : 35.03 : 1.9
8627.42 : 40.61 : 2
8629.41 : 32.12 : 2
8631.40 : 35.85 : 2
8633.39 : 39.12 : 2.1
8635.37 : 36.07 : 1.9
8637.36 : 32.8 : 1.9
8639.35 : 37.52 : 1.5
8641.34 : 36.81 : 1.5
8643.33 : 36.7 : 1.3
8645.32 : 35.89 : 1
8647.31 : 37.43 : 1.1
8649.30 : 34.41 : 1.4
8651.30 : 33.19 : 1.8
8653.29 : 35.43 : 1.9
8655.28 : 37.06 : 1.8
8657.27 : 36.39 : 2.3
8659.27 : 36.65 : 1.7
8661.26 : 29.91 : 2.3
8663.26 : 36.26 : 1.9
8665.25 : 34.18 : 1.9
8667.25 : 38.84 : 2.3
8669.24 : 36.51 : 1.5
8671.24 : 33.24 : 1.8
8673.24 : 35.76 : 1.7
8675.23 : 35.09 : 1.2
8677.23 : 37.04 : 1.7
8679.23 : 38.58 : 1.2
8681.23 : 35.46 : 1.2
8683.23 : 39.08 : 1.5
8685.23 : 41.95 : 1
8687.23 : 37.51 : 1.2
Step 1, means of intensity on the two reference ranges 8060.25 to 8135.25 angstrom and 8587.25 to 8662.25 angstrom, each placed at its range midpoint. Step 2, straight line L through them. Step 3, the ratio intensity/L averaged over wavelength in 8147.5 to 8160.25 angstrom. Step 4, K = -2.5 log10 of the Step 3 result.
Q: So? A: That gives 0.16 mag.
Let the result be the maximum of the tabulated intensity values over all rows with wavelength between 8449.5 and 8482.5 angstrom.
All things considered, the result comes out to 42.21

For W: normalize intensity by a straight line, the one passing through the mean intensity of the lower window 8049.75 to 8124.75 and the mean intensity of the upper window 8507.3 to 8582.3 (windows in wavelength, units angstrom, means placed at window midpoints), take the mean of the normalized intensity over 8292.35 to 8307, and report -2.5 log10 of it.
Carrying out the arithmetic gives 0.05 mag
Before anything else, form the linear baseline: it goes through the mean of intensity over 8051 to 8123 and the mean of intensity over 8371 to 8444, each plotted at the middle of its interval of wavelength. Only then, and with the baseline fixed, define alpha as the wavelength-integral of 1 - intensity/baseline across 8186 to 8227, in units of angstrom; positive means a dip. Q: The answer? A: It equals 1.1 angstrom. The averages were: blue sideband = 41.8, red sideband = 41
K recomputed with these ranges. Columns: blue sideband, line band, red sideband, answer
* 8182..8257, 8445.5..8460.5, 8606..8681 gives -0.066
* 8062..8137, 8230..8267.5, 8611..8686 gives -0.017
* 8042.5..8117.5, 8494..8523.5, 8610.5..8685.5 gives -0.053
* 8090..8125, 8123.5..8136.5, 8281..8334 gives 0.012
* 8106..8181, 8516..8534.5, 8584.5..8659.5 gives -0.064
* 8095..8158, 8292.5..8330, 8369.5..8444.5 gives 0.025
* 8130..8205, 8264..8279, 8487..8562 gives -0.093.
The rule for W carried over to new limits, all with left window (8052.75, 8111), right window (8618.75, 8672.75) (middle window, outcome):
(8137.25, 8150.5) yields 0.04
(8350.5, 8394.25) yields -0.08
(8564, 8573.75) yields -0.06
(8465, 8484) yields -0.06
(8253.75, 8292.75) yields -0.02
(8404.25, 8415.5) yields -0.08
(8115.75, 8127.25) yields 0.04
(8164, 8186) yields 0.13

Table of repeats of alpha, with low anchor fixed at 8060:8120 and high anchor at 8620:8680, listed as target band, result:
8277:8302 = 0.19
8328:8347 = -0.35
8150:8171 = 3.73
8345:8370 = -1.31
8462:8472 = -0.48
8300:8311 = 0.16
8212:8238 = -0.38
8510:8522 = -0.98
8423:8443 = -0.92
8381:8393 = -0.92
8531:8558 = -0.55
